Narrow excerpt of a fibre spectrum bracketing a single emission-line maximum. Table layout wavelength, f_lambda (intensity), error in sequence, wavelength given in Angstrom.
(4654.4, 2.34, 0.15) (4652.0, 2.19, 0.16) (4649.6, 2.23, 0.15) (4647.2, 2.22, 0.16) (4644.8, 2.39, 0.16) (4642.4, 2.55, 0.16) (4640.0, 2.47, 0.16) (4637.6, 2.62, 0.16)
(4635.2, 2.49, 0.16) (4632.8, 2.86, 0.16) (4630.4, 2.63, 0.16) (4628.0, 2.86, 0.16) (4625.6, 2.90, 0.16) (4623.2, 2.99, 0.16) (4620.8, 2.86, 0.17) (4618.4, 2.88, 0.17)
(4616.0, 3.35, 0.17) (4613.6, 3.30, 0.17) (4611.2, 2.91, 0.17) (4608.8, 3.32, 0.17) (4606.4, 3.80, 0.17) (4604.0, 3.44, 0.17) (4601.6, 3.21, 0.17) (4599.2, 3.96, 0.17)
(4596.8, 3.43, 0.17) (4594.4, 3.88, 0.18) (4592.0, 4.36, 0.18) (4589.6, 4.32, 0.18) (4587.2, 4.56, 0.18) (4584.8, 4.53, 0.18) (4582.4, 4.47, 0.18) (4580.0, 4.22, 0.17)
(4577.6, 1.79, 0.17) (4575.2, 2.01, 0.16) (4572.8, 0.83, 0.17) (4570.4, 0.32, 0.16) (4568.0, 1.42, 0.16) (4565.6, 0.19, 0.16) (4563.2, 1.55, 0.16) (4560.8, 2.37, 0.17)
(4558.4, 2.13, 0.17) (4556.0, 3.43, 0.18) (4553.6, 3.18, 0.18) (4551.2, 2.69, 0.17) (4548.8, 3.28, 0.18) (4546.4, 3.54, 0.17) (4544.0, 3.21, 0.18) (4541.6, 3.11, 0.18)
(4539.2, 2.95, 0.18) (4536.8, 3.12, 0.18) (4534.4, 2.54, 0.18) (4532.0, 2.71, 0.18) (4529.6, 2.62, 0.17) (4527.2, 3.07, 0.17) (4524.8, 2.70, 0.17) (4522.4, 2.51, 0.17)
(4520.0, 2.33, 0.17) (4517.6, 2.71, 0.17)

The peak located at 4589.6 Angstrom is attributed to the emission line C IV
